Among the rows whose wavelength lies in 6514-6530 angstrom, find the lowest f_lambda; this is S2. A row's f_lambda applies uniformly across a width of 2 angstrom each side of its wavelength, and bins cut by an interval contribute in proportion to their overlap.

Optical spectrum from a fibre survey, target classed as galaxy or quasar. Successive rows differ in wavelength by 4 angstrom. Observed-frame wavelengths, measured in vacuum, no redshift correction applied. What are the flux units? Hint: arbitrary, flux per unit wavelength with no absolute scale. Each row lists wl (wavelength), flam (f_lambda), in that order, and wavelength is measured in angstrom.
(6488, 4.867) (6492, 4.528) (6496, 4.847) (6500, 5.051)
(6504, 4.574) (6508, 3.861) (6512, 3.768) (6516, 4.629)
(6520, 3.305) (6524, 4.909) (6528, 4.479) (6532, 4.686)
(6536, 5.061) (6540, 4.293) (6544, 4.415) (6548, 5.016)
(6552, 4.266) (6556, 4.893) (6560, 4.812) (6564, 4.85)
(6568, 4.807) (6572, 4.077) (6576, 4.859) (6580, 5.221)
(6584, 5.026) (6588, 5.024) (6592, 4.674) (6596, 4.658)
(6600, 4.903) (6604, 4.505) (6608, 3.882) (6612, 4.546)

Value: 3.305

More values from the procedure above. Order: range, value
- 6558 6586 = 4.077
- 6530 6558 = 4.266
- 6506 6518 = 3.768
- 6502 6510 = 3.861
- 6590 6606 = 4.505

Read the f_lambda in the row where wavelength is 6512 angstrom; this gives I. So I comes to 3.768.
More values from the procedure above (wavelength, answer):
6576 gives 4.859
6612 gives 4.546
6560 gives 4.812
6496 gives 4.847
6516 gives 4.629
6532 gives 4.686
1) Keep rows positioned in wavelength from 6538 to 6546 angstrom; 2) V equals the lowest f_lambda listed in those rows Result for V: 4.293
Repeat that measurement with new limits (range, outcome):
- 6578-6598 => 4.658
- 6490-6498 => 4.528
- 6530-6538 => 4.686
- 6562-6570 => 4.807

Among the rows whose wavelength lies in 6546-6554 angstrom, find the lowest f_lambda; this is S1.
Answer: 4.266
